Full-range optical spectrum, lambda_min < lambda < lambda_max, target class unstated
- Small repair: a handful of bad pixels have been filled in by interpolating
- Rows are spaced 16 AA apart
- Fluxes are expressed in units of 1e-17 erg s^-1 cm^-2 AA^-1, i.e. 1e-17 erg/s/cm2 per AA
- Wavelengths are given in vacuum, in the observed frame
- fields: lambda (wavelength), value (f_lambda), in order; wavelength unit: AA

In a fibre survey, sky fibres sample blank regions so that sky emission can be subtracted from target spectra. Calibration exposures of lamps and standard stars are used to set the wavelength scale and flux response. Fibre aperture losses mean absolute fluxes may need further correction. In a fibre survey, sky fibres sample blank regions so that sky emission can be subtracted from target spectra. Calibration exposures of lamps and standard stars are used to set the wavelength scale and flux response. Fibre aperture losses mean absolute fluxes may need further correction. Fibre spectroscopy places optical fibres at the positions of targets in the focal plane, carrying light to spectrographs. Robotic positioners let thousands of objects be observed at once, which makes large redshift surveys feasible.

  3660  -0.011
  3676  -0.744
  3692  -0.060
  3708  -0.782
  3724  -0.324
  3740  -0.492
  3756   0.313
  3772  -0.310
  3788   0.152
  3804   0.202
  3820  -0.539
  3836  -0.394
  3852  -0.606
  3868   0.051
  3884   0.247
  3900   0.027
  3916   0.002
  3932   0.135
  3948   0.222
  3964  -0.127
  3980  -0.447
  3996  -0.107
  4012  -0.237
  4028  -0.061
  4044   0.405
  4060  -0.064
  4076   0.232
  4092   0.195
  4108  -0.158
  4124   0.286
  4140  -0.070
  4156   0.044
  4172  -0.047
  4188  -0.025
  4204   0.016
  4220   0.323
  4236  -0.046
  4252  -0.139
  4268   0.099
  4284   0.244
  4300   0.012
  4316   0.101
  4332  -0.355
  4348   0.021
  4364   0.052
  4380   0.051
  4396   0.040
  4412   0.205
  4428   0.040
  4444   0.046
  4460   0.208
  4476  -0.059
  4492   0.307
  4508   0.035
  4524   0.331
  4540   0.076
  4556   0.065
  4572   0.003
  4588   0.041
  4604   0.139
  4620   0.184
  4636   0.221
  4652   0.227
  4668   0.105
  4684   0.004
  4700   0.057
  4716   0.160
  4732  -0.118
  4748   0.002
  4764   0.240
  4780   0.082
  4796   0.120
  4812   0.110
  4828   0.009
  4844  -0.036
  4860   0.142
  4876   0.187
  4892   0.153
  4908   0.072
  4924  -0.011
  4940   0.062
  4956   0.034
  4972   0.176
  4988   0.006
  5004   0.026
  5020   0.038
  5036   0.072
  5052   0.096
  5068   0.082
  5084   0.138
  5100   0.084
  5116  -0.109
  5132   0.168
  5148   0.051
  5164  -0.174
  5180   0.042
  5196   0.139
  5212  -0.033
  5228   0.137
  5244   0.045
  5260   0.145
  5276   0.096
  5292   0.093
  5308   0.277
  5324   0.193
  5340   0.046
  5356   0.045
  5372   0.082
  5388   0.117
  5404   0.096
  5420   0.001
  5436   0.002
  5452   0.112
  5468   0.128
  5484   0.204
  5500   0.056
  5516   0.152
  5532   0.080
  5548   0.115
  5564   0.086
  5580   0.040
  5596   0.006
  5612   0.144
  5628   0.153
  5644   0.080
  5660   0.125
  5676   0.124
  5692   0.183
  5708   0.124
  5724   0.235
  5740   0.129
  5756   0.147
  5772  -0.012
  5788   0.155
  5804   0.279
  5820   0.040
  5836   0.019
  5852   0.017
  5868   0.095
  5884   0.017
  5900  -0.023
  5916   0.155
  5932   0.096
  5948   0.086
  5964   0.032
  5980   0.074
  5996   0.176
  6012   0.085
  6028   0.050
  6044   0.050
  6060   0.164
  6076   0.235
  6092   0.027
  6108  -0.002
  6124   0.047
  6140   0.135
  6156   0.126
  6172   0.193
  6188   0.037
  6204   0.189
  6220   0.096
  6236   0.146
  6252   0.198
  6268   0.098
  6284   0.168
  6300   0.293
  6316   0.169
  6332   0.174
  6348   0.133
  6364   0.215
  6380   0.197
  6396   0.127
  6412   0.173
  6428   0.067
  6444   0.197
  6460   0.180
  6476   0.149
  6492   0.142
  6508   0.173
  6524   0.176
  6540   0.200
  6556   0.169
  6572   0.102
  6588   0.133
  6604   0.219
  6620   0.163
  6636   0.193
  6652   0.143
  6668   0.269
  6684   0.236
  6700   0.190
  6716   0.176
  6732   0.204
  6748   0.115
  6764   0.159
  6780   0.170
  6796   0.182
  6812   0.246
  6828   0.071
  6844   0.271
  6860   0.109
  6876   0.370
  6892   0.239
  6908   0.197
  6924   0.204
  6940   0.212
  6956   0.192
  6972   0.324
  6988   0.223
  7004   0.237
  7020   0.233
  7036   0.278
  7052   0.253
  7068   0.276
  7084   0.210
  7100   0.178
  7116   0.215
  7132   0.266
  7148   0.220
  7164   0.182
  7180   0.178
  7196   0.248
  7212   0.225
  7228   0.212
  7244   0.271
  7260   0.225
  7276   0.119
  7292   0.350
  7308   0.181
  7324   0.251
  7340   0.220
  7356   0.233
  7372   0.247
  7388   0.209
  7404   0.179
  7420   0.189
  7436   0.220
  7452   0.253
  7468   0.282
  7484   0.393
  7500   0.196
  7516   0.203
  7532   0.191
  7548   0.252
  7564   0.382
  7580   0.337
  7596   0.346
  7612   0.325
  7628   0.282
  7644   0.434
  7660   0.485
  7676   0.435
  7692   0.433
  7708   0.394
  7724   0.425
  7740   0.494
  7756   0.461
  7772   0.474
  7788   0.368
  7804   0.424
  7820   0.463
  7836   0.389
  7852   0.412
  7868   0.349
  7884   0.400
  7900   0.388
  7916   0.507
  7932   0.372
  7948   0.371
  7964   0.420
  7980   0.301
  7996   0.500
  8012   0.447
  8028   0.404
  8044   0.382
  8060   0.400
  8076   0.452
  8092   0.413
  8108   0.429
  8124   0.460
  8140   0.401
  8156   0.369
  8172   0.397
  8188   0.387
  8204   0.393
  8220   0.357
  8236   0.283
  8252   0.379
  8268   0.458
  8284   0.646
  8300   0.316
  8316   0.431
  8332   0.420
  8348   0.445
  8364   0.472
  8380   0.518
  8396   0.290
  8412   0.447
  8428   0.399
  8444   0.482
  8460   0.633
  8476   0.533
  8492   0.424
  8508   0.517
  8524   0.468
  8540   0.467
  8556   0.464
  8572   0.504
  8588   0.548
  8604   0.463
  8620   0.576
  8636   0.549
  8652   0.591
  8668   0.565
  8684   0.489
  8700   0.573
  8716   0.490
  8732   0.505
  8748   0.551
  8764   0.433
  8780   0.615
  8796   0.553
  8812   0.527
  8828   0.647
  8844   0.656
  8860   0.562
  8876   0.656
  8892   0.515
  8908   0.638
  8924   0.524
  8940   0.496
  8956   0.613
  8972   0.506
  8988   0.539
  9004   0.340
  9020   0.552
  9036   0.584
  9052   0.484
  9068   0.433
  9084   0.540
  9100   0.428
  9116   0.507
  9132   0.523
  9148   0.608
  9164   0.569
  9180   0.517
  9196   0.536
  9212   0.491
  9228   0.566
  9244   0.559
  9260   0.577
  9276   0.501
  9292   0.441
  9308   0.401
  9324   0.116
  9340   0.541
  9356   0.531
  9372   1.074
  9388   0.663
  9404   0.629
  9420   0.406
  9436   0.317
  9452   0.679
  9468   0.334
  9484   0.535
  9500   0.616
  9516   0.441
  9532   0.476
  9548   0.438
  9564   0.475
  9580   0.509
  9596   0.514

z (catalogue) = 0.91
